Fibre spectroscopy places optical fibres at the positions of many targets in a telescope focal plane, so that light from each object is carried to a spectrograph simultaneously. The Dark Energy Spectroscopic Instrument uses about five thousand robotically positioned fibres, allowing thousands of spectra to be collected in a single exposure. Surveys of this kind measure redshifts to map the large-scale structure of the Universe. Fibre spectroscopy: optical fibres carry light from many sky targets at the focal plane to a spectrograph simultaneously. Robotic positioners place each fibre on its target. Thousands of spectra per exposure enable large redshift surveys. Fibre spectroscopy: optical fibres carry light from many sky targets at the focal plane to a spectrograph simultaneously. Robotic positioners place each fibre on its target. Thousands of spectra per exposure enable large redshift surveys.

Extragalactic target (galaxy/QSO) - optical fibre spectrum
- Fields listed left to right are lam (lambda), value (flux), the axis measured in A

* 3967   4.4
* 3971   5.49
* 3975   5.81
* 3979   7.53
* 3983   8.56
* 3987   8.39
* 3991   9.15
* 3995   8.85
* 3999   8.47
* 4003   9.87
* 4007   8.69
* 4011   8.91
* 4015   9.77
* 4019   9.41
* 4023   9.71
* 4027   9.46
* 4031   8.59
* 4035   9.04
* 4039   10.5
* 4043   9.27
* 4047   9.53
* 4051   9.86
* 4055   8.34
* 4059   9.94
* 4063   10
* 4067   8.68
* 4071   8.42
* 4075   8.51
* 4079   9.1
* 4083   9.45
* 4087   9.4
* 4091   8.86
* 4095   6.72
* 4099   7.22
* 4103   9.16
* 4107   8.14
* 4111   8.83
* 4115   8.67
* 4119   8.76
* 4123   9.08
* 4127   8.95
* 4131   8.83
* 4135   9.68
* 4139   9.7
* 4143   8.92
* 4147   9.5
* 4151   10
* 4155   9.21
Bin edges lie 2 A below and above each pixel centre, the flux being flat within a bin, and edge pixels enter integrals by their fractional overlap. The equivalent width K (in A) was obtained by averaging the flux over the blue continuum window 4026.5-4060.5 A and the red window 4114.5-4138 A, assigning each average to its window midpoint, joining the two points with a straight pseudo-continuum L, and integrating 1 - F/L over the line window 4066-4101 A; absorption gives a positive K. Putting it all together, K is 2.8 A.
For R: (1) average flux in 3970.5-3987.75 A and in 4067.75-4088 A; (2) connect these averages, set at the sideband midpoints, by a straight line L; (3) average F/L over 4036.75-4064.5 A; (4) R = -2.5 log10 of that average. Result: -0.14 mag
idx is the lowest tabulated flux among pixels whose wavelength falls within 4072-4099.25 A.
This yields 6.72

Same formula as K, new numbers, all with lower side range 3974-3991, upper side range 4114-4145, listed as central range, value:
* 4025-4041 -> -2.15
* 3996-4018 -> -2.93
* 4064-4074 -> -0.13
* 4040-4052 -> -1.74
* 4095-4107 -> 1.24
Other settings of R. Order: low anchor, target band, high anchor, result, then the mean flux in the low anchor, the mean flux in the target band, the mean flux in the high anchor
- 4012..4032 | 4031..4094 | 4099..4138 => 0.00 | 9.4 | 9.2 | 8.83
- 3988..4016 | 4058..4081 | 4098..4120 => -0.04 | 9.05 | 9.07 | 8.51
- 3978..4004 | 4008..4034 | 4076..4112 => -0.08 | 8.69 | 9.27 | 8.53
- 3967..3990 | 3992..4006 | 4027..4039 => -0.16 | 7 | 9.04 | 9.2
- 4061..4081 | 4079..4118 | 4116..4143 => 0.06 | 8.94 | 8.53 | 9.13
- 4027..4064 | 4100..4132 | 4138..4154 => 0.09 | 9.44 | 8.75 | 9.5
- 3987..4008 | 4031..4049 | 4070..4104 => -0.09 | 8.96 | 9.47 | 8.52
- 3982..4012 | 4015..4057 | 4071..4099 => -0.08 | 8.87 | 9.39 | 8.55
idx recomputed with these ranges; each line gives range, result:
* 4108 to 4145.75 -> 8.67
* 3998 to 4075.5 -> 8.34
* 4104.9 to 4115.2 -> 8.14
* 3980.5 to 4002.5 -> 8.39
